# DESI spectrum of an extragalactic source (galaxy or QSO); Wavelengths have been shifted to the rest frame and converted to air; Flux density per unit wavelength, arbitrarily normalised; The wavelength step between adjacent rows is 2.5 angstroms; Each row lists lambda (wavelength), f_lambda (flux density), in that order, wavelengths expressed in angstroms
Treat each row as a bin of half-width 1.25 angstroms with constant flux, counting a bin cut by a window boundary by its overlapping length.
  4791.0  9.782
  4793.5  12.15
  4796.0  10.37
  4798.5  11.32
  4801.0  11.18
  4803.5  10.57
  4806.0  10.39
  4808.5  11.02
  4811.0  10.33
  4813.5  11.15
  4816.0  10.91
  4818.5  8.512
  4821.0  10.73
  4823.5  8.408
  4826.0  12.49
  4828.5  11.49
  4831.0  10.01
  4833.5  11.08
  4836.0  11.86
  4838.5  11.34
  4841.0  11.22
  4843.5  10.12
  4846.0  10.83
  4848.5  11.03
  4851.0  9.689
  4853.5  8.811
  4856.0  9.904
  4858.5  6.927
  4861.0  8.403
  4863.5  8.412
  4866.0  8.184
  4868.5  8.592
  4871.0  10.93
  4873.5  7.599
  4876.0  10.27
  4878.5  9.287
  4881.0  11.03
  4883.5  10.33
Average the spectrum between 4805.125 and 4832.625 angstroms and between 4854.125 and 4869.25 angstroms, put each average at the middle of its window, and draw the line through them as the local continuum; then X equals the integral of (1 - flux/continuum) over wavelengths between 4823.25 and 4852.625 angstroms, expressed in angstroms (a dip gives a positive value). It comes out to -3.96 angstroms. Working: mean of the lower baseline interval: 10.5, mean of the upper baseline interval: 8.41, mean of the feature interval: 10.9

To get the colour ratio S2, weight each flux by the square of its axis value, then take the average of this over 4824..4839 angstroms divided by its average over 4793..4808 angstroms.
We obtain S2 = 1.0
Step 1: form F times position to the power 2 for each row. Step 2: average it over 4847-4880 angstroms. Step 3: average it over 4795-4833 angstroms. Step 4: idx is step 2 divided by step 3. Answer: 0.9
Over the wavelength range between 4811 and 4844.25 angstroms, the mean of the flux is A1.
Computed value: 10.7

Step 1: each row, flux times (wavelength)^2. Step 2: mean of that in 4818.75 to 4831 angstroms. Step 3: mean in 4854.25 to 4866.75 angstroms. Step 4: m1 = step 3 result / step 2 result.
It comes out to 0.8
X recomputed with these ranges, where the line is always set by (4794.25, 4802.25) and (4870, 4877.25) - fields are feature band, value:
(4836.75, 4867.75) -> 1.23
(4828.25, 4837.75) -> -0.67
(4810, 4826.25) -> 0.63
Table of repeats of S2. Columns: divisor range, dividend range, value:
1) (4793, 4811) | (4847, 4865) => 0.85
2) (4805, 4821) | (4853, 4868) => 0.83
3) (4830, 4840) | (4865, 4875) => 0.81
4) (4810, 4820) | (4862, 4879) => 0.90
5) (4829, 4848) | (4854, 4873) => 0.80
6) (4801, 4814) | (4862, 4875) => 0.84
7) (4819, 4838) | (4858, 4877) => 0.82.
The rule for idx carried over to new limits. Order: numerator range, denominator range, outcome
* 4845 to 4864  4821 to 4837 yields 0.86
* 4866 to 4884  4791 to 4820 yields 0.92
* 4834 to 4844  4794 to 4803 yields 1.03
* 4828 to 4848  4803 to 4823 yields 1.07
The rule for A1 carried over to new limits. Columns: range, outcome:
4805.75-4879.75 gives 9.99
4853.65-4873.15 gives 8.71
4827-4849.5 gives 11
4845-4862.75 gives 9.32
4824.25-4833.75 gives 11.1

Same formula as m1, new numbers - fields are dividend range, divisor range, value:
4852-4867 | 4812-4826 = 0.85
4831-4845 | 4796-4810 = 1.03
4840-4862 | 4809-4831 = 0.93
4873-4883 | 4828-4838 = 0.90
